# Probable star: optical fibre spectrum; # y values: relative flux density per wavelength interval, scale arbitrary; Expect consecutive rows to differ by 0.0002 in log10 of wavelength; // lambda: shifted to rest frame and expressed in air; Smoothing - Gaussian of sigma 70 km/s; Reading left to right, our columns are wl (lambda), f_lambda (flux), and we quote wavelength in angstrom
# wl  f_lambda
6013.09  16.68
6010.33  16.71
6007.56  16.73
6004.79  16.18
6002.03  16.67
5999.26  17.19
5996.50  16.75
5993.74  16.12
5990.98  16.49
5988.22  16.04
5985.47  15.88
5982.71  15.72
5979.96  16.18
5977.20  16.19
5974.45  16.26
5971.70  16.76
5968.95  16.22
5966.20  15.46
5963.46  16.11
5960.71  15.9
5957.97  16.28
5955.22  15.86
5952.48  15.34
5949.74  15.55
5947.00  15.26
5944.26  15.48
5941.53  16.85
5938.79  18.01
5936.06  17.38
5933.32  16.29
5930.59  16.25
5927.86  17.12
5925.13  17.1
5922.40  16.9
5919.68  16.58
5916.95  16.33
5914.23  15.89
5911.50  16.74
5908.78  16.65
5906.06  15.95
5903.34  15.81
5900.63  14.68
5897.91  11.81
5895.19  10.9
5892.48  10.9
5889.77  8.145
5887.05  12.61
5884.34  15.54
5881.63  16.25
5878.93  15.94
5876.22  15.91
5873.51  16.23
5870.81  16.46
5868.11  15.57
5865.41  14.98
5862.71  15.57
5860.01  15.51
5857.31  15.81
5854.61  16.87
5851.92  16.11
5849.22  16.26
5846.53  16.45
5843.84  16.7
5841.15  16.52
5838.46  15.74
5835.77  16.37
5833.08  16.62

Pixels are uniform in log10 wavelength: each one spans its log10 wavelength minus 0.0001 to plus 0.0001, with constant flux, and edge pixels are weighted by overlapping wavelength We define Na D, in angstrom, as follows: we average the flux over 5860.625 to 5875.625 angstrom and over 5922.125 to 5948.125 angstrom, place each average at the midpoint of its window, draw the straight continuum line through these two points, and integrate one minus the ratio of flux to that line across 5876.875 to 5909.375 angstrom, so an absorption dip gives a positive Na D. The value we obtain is 4.8 angstrom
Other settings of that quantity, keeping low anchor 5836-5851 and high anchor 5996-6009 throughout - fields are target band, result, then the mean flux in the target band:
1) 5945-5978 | 1.35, 15.9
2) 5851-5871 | 0.67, 15.8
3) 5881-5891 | 2.10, 13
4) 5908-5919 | 0.06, 16.4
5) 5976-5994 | 0.61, 16.1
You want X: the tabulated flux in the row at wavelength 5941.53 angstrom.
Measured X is 16.85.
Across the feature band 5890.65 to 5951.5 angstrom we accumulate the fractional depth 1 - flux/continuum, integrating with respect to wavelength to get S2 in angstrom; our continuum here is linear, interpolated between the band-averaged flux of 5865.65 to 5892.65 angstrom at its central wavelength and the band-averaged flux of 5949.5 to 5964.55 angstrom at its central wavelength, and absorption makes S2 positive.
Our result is -1.3 angstrom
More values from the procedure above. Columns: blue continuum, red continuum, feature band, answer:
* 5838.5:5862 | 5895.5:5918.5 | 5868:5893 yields 2.1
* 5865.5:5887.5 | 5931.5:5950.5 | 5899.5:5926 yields -0.3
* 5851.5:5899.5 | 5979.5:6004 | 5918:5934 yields -1.5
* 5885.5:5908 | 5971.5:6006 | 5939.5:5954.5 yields -1.1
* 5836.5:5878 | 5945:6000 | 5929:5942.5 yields -0.8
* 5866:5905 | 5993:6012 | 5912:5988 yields -3.9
